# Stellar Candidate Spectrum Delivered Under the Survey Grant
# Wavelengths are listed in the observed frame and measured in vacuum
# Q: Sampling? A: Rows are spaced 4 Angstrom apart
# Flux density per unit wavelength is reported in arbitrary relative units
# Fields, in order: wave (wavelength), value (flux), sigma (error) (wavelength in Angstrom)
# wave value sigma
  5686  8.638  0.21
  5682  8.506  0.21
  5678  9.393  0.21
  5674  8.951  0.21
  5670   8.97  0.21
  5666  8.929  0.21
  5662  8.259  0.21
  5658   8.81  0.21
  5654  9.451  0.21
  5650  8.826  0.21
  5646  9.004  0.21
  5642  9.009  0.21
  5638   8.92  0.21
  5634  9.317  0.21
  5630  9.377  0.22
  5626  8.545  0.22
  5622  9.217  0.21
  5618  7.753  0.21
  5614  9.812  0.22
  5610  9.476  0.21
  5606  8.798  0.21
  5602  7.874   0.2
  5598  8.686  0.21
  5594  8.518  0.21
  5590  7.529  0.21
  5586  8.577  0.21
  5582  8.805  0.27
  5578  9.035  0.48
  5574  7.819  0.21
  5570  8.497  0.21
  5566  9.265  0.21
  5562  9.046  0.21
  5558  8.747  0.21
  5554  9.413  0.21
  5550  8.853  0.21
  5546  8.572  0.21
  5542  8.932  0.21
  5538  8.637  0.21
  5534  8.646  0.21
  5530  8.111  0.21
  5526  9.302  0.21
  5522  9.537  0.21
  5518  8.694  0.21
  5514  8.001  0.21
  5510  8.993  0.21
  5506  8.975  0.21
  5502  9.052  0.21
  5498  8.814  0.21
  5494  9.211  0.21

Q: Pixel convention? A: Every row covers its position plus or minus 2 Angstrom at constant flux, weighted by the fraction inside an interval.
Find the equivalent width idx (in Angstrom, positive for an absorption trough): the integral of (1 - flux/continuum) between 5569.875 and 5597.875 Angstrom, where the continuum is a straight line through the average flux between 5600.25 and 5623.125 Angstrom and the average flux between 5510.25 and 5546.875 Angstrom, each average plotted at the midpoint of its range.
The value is 1.21 Angstrom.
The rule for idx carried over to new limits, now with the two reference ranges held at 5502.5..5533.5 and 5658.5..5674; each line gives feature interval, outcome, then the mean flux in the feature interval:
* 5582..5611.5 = 0.95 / 8.5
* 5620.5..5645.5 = -0.82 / 9.06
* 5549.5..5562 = -0.33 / 9.03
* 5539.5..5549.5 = 0.04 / 8.76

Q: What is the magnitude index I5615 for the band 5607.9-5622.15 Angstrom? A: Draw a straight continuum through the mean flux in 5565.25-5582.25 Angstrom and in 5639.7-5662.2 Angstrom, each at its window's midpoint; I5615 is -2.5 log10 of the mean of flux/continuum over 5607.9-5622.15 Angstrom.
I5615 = -0.03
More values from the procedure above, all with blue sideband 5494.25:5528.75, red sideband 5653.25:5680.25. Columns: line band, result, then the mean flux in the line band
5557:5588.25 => 0.026 mag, 8.71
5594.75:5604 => 0.078 mag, 8.31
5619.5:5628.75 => 0.009 mag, 8.86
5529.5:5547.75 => 0.038 mag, 8.62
